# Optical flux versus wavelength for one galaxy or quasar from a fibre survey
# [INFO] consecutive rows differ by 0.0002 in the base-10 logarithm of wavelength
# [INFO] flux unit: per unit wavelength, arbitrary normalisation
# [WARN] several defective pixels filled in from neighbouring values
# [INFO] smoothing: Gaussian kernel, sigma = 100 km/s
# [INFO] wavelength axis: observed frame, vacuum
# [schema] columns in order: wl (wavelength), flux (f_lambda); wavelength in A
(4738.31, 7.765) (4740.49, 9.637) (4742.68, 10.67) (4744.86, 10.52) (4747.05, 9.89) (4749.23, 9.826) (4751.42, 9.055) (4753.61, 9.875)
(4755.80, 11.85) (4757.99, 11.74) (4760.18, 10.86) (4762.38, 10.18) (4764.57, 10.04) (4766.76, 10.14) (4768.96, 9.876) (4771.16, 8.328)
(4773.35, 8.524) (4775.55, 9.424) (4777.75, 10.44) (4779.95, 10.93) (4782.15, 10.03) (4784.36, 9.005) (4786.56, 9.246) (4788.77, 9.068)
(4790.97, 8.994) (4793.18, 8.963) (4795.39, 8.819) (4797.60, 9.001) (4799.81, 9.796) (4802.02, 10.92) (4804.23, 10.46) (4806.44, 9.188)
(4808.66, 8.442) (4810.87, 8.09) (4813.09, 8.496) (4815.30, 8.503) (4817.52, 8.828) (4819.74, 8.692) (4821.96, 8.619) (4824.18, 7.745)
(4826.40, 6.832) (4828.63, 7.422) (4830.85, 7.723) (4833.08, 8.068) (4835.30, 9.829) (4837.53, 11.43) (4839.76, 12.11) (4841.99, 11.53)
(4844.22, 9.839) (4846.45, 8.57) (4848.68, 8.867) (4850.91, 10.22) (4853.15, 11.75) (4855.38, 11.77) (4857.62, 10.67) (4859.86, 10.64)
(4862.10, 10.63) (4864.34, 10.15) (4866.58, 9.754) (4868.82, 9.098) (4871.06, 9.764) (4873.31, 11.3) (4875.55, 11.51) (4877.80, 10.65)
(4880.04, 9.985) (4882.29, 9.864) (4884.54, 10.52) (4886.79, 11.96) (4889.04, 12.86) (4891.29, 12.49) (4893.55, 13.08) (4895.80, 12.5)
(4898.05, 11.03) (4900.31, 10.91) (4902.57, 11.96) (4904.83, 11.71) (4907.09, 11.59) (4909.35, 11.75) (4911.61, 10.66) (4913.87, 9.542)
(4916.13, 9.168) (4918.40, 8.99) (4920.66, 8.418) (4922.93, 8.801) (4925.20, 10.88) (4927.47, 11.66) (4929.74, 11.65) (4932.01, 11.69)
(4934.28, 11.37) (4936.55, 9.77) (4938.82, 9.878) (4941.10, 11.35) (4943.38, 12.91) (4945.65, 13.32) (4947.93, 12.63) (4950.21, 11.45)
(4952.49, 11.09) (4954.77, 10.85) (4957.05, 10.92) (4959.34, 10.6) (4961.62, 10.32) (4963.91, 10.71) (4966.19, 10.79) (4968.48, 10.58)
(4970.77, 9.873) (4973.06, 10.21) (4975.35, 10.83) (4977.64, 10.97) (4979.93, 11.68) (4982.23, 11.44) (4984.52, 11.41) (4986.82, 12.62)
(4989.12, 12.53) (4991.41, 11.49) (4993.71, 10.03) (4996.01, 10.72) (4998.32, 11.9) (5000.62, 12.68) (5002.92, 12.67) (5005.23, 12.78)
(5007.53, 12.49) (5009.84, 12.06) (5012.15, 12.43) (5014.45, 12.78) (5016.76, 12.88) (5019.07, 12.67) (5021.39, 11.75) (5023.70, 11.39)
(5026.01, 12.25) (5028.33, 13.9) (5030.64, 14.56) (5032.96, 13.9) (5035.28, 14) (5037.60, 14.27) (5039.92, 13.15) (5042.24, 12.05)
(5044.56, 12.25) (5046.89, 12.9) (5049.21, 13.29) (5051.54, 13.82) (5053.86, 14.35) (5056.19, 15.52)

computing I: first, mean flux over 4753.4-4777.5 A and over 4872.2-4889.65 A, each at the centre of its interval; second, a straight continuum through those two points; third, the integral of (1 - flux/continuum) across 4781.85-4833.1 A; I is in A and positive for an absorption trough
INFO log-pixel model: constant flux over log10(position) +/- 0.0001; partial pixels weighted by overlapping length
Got 8.1 A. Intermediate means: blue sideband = 10.1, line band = 8.78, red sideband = 11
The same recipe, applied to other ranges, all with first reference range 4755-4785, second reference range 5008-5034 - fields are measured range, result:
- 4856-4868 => 0.7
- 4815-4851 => 5.6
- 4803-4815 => 1.8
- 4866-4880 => 1.1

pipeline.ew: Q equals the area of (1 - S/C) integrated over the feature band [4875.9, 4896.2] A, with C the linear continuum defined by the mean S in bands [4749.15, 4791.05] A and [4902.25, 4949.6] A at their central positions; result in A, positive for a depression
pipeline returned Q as -1.6 A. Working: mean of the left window 9.89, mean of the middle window 11.5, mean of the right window 10.9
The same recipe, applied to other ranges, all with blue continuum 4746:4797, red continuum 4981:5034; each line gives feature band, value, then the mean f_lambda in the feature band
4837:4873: 0.82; 10.4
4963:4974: 1.35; 10.4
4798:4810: 0.52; 9.69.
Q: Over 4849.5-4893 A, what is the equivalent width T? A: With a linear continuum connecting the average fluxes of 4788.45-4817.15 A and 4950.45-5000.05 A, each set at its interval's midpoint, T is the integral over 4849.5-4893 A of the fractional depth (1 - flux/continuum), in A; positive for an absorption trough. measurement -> -4.1 A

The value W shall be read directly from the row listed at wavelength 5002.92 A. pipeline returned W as 12.67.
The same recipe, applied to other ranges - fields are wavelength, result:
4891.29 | 12.49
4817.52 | 8.828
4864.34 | 10.15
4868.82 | 9.098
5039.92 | 13.15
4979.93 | 11.68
